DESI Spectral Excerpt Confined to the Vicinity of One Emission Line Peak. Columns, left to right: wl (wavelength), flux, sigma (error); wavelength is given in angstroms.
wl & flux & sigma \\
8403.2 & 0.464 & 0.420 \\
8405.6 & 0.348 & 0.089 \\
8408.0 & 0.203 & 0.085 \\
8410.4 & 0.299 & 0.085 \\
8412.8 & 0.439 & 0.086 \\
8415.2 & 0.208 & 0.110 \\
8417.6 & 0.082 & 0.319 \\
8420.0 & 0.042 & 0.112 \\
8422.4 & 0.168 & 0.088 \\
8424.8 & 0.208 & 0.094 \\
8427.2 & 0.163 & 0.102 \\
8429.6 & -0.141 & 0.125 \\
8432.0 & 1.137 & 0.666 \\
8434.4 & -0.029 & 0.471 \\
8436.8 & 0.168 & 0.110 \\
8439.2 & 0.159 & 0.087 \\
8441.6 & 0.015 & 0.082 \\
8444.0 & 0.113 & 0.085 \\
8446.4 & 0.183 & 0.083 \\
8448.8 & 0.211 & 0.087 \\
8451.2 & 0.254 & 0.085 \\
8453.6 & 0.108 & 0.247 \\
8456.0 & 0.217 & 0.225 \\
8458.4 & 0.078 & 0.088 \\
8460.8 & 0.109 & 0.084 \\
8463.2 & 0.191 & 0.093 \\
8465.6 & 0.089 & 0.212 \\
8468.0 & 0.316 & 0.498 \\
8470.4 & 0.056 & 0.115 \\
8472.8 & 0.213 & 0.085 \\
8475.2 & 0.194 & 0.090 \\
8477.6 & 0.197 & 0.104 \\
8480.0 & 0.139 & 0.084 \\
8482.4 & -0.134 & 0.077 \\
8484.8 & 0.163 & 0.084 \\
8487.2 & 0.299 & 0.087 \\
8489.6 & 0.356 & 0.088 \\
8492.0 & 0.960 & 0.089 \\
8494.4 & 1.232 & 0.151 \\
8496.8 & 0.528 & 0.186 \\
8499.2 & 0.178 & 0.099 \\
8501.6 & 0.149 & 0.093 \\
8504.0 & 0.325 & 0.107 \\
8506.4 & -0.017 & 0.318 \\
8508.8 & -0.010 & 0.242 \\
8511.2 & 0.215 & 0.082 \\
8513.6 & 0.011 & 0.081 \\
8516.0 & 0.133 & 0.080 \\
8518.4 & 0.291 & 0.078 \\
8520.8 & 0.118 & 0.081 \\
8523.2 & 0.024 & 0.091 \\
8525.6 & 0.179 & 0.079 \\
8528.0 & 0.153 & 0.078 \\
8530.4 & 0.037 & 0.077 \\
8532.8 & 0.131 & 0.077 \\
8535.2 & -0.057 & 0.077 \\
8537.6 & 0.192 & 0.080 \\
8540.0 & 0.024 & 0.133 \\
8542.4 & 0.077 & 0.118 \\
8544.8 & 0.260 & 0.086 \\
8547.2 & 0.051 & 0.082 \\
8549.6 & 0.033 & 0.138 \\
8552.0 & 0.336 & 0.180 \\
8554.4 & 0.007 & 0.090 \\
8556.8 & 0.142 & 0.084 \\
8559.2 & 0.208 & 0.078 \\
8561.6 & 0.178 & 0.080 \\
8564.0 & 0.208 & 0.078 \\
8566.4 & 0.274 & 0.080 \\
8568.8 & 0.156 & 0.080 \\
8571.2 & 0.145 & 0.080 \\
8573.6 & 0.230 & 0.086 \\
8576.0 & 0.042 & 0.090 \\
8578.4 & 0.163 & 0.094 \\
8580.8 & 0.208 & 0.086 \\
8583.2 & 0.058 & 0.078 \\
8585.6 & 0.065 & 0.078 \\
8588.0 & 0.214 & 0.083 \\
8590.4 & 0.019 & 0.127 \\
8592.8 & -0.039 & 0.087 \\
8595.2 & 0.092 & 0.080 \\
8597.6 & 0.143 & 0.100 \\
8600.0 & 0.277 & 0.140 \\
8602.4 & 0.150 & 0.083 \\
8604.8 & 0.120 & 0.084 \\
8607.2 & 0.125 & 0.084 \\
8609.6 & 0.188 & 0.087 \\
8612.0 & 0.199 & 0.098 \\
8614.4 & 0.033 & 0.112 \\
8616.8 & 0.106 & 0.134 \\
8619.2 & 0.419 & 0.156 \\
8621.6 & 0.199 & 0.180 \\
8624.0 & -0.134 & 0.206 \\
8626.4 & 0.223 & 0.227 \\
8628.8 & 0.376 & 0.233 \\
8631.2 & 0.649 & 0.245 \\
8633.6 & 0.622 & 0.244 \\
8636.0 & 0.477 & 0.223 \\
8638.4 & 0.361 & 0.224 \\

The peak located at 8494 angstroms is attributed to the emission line [O III]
